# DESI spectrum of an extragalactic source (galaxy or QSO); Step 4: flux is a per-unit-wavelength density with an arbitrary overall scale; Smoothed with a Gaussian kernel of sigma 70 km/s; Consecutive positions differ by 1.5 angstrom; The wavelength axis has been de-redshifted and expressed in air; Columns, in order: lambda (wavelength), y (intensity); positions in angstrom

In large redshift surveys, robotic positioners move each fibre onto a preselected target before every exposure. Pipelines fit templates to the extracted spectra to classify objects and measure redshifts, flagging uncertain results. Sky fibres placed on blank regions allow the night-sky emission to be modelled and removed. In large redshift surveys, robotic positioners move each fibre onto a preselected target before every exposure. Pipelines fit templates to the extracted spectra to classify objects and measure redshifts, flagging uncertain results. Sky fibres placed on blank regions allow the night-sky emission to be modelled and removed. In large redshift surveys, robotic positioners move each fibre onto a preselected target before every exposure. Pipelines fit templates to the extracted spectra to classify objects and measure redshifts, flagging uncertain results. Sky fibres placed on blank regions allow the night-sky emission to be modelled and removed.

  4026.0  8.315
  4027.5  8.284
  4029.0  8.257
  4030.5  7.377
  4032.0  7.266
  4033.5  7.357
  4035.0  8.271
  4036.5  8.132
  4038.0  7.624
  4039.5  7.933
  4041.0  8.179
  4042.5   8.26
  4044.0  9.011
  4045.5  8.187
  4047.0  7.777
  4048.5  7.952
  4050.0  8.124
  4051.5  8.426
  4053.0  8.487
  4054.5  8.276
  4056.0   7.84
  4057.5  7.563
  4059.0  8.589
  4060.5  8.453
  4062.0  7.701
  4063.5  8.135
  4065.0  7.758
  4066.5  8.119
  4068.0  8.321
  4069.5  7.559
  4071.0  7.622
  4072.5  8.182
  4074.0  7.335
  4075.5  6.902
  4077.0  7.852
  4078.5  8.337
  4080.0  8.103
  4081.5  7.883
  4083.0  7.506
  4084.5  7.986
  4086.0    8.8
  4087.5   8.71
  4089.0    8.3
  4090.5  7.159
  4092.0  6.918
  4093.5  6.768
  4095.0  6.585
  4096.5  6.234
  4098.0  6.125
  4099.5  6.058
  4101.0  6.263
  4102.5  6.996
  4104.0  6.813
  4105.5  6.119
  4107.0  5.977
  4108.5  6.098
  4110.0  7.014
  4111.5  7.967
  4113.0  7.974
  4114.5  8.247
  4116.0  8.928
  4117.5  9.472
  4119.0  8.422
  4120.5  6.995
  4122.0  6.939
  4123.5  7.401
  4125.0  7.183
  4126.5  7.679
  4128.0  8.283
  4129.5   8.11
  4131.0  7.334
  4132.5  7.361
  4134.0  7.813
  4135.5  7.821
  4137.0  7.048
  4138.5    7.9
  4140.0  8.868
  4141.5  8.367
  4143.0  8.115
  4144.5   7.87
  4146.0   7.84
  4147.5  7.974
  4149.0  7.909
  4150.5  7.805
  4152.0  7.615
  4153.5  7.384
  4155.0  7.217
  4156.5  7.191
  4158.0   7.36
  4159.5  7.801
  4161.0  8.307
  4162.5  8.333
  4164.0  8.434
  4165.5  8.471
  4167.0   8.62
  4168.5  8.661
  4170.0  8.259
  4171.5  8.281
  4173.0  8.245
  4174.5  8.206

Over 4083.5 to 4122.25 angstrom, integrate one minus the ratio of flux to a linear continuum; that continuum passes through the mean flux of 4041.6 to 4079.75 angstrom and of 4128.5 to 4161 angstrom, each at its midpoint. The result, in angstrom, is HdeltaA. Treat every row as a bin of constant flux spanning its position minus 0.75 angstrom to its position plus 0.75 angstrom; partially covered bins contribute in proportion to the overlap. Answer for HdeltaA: 2.9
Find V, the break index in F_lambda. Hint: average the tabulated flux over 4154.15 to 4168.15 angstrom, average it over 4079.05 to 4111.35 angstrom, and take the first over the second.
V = 1.1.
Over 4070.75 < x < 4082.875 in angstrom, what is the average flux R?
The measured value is 7.77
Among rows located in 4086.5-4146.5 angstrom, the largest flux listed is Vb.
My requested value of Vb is 9.472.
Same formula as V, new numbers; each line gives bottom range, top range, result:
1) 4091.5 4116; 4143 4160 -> 1.12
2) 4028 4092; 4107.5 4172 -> 0.99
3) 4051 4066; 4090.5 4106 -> 0.80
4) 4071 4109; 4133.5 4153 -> 1.10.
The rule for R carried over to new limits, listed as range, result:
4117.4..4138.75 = 7.66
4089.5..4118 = 7.03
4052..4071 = 8.05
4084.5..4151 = 7.52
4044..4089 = 8.04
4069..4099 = 7.53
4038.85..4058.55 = 8.16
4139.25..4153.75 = 8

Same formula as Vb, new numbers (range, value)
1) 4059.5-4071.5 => 8.453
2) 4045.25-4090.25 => 8.8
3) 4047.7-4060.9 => 8.589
